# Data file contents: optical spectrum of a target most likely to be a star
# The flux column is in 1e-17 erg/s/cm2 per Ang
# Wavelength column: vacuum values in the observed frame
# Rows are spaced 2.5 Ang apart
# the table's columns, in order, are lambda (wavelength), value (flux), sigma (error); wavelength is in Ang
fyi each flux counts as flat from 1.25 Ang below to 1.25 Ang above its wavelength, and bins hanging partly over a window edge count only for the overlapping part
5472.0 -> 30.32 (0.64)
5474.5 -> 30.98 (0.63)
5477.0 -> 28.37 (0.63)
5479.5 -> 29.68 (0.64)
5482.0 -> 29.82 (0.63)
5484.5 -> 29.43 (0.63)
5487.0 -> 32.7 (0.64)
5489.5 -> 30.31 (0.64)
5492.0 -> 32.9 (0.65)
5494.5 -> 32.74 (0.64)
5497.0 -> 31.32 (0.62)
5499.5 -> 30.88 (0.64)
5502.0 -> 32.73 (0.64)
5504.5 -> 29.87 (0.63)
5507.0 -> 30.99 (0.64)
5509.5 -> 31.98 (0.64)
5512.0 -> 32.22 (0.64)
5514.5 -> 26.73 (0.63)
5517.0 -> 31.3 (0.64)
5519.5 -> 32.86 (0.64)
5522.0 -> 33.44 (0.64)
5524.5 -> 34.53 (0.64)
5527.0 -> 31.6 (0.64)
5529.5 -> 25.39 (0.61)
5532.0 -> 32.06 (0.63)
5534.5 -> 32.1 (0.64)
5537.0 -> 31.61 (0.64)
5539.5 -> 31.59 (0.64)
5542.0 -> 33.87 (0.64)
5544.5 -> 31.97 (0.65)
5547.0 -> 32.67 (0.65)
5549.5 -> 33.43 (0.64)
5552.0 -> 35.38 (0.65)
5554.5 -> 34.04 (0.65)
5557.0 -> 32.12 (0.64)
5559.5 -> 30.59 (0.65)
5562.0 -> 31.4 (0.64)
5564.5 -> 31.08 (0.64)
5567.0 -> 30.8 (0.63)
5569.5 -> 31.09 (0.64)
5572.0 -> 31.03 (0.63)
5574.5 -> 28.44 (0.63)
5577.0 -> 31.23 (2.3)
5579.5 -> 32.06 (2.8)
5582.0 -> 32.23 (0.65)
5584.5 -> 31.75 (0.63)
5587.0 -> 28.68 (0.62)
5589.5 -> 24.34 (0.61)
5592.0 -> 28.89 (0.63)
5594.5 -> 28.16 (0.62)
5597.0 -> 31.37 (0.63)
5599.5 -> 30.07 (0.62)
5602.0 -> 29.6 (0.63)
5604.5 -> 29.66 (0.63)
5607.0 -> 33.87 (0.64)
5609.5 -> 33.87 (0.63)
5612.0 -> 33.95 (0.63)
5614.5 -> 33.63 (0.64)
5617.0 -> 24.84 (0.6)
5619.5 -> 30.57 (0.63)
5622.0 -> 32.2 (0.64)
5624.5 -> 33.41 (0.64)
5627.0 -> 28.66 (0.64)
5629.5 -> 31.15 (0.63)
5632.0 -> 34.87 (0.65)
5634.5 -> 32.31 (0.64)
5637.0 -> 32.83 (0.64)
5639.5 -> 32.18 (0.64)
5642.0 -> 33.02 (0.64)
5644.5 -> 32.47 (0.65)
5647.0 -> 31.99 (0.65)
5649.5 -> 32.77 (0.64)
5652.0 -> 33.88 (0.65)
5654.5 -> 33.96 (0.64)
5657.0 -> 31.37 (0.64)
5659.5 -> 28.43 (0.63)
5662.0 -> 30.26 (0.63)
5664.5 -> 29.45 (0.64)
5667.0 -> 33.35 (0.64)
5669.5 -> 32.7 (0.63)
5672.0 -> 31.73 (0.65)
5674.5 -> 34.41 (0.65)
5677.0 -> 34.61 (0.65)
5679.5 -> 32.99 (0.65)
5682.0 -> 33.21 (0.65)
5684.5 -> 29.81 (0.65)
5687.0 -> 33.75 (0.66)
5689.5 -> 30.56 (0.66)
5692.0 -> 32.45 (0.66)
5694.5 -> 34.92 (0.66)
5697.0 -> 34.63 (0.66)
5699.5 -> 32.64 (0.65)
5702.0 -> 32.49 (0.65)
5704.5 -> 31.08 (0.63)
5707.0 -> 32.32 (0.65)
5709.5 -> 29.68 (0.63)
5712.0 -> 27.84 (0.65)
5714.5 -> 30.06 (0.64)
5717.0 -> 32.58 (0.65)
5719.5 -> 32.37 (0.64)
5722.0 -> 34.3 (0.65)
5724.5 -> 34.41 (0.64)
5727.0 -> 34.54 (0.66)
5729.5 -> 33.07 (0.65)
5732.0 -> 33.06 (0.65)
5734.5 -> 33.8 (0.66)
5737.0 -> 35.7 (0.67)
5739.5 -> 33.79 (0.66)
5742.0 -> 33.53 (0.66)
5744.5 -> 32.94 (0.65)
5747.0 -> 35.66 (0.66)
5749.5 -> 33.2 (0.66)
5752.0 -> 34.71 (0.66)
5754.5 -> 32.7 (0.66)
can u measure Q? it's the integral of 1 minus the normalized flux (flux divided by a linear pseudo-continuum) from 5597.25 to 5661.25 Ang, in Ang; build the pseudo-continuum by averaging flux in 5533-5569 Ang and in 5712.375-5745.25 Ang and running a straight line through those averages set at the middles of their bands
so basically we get 1.8 Ang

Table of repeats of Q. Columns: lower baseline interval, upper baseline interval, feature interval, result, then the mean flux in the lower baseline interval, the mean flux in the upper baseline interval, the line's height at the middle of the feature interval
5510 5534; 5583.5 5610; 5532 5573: -2.0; 31.2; 29.9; 30.7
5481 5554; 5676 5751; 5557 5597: 2.3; 31.7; 32.9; 32.1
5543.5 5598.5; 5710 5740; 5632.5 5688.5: -0.5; 31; 32.9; 32.1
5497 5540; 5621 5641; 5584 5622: 2.1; 31.3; 32.2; 32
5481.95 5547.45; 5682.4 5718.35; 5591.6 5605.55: 0.9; 31.5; 31.8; 31.6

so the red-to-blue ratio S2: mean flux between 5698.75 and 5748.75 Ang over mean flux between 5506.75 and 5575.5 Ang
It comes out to 1.0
